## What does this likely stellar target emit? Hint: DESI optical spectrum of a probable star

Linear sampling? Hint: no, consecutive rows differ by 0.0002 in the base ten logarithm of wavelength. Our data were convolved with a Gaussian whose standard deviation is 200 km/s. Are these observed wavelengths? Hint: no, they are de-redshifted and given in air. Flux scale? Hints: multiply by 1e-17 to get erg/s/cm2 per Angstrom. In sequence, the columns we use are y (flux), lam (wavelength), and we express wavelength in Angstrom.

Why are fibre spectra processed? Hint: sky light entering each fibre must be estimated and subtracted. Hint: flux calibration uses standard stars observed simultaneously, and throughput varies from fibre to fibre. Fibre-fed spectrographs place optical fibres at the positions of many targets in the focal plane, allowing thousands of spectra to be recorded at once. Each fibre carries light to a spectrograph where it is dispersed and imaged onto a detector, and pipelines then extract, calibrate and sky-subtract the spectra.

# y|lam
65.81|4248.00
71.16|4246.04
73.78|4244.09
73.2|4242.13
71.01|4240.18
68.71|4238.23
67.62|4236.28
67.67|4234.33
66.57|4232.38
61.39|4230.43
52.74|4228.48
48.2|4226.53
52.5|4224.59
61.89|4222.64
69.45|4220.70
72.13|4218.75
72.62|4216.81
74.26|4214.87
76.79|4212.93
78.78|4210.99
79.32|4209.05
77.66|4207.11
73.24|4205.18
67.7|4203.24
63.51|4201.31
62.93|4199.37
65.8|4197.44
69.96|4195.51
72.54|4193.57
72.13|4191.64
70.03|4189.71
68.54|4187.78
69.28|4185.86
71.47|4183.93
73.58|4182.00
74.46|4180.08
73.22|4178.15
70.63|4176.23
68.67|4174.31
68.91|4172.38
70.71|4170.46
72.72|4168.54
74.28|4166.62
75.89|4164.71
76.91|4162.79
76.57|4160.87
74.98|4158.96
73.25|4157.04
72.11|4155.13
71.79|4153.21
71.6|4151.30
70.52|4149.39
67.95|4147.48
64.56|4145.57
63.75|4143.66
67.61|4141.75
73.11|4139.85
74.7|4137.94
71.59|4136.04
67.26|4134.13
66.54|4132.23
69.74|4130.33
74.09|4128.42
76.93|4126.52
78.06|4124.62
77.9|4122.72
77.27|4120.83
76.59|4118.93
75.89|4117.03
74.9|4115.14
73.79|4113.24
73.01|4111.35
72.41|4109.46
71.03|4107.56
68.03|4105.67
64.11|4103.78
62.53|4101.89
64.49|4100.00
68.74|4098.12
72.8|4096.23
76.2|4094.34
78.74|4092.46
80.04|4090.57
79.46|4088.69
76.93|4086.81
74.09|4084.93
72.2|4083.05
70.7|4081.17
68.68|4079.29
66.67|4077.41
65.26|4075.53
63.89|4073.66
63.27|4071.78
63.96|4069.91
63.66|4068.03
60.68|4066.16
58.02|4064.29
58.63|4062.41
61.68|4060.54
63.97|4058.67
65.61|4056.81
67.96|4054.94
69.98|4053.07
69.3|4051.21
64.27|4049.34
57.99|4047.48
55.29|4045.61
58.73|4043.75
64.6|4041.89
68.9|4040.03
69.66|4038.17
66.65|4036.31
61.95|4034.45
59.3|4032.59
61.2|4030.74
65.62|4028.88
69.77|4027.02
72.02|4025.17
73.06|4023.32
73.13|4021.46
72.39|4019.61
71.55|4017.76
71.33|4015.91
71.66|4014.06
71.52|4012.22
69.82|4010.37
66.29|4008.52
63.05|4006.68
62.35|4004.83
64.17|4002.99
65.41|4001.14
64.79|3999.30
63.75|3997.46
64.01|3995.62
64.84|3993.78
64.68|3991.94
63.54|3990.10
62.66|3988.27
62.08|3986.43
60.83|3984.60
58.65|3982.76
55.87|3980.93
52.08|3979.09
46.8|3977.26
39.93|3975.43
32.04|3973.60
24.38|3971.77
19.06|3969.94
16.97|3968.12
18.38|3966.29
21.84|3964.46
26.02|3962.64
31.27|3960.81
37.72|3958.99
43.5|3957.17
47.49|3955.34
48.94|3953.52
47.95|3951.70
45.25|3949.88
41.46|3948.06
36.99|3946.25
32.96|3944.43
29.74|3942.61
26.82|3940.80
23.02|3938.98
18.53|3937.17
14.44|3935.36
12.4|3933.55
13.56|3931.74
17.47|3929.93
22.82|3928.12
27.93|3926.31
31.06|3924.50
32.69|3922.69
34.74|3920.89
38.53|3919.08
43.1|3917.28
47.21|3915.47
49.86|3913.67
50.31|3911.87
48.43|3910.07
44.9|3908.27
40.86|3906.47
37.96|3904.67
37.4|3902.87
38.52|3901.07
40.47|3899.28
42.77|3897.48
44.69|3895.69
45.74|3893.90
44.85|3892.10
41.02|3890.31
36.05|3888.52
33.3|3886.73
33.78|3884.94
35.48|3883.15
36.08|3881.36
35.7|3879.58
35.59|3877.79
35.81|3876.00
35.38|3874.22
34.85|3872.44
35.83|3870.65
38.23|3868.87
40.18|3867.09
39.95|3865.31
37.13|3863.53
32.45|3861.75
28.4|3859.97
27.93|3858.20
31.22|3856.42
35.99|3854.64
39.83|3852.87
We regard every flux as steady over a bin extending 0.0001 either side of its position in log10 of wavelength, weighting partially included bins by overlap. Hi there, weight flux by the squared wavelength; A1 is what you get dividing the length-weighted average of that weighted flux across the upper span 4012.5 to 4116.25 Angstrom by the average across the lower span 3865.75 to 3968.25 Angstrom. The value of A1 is 2.08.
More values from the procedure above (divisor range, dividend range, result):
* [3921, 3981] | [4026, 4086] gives 2.19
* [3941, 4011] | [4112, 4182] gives 1.65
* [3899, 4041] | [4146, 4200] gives 1.64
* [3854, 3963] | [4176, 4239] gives 2.22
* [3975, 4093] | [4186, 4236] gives 1.13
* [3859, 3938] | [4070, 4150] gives 2.23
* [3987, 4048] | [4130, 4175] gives 1.15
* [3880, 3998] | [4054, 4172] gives 1.96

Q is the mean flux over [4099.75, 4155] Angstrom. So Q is 71.2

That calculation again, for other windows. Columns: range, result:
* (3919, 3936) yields 24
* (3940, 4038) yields 53.2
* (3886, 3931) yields 38.8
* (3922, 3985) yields 32.9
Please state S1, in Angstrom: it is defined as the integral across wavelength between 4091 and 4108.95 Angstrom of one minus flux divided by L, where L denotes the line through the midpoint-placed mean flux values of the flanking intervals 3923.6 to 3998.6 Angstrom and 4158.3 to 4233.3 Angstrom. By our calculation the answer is -4.1 Angstrom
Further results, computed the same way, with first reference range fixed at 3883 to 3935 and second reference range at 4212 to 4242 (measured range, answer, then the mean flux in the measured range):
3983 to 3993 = -4.26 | 62.5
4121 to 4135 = -4.09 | 73.2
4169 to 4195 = -3.99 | 71.1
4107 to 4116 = -2.92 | 73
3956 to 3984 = 4.59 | 35.4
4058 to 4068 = -1.98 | 60.8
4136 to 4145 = -1.86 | 69.8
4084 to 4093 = -4.20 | 77.8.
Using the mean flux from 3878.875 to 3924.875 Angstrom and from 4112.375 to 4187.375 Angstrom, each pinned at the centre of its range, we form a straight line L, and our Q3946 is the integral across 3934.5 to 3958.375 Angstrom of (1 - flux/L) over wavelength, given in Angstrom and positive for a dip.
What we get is 5.7 Angstrom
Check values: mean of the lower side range 40.3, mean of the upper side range 72.4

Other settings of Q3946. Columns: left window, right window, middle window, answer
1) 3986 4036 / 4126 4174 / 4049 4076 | 1.7 Angstrom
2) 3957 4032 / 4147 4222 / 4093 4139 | -4.3 Angstrom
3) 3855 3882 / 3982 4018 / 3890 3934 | 6.9 Angstrom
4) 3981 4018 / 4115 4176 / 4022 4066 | 1.8 Angstrom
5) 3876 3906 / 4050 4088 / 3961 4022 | 0.6 Angstrom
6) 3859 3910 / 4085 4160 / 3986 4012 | -4.8 Angstrom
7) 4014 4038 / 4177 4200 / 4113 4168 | -2.3 Angstrom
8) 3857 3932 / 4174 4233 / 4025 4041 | -4.5 Angstrom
